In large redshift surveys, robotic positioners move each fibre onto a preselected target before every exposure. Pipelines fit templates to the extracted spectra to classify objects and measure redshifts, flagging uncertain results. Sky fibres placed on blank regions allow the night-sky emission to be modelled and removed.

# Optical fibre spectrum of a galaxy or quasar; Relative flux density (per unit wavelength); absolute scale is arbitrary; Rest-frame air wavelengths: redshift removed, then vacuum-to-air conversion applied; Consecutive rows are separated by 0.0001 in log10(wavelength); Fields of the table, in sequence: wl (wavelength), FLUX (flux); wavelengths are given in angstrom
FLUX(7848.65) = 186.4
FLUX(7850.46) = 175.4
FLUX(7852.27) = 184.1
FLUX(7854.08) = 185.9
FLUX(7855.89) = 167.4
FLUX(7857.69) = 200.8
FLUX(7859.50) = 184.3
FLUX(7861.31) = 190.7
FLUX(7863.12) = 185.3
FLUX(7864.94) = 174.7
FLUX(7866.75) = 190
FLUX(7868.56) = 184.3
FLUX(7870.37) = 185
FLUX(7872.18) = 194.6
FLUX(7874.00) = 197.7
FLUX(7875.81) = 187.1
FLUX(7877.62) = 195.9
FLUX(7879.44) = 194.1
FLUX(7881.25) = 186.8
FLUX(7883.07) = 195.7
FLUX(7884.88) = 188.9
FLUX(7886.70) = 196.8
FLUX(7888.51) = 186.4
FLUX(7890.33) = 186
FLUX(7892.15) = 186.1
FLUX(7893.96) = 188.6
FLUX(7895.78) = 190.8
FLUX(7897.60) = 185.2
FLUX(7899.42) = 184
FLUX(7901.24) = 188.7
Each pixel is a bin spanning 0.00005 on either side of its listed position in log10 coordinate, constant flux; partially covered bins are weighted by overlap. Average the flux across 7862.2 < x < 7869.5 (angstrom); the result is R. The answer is 183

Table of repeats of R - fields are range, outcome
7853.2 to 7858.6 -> 185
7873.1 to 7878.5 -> 194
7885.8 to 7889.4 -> 192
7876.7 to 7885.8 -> 192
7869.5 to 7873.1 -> 190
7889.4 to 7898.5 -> 187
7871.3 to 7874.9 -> 196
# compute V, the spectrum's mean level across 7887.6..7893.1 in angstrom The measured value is 186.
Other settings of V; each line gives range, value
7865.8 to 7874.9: 190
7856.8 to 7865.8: 187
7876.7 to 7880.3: 195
